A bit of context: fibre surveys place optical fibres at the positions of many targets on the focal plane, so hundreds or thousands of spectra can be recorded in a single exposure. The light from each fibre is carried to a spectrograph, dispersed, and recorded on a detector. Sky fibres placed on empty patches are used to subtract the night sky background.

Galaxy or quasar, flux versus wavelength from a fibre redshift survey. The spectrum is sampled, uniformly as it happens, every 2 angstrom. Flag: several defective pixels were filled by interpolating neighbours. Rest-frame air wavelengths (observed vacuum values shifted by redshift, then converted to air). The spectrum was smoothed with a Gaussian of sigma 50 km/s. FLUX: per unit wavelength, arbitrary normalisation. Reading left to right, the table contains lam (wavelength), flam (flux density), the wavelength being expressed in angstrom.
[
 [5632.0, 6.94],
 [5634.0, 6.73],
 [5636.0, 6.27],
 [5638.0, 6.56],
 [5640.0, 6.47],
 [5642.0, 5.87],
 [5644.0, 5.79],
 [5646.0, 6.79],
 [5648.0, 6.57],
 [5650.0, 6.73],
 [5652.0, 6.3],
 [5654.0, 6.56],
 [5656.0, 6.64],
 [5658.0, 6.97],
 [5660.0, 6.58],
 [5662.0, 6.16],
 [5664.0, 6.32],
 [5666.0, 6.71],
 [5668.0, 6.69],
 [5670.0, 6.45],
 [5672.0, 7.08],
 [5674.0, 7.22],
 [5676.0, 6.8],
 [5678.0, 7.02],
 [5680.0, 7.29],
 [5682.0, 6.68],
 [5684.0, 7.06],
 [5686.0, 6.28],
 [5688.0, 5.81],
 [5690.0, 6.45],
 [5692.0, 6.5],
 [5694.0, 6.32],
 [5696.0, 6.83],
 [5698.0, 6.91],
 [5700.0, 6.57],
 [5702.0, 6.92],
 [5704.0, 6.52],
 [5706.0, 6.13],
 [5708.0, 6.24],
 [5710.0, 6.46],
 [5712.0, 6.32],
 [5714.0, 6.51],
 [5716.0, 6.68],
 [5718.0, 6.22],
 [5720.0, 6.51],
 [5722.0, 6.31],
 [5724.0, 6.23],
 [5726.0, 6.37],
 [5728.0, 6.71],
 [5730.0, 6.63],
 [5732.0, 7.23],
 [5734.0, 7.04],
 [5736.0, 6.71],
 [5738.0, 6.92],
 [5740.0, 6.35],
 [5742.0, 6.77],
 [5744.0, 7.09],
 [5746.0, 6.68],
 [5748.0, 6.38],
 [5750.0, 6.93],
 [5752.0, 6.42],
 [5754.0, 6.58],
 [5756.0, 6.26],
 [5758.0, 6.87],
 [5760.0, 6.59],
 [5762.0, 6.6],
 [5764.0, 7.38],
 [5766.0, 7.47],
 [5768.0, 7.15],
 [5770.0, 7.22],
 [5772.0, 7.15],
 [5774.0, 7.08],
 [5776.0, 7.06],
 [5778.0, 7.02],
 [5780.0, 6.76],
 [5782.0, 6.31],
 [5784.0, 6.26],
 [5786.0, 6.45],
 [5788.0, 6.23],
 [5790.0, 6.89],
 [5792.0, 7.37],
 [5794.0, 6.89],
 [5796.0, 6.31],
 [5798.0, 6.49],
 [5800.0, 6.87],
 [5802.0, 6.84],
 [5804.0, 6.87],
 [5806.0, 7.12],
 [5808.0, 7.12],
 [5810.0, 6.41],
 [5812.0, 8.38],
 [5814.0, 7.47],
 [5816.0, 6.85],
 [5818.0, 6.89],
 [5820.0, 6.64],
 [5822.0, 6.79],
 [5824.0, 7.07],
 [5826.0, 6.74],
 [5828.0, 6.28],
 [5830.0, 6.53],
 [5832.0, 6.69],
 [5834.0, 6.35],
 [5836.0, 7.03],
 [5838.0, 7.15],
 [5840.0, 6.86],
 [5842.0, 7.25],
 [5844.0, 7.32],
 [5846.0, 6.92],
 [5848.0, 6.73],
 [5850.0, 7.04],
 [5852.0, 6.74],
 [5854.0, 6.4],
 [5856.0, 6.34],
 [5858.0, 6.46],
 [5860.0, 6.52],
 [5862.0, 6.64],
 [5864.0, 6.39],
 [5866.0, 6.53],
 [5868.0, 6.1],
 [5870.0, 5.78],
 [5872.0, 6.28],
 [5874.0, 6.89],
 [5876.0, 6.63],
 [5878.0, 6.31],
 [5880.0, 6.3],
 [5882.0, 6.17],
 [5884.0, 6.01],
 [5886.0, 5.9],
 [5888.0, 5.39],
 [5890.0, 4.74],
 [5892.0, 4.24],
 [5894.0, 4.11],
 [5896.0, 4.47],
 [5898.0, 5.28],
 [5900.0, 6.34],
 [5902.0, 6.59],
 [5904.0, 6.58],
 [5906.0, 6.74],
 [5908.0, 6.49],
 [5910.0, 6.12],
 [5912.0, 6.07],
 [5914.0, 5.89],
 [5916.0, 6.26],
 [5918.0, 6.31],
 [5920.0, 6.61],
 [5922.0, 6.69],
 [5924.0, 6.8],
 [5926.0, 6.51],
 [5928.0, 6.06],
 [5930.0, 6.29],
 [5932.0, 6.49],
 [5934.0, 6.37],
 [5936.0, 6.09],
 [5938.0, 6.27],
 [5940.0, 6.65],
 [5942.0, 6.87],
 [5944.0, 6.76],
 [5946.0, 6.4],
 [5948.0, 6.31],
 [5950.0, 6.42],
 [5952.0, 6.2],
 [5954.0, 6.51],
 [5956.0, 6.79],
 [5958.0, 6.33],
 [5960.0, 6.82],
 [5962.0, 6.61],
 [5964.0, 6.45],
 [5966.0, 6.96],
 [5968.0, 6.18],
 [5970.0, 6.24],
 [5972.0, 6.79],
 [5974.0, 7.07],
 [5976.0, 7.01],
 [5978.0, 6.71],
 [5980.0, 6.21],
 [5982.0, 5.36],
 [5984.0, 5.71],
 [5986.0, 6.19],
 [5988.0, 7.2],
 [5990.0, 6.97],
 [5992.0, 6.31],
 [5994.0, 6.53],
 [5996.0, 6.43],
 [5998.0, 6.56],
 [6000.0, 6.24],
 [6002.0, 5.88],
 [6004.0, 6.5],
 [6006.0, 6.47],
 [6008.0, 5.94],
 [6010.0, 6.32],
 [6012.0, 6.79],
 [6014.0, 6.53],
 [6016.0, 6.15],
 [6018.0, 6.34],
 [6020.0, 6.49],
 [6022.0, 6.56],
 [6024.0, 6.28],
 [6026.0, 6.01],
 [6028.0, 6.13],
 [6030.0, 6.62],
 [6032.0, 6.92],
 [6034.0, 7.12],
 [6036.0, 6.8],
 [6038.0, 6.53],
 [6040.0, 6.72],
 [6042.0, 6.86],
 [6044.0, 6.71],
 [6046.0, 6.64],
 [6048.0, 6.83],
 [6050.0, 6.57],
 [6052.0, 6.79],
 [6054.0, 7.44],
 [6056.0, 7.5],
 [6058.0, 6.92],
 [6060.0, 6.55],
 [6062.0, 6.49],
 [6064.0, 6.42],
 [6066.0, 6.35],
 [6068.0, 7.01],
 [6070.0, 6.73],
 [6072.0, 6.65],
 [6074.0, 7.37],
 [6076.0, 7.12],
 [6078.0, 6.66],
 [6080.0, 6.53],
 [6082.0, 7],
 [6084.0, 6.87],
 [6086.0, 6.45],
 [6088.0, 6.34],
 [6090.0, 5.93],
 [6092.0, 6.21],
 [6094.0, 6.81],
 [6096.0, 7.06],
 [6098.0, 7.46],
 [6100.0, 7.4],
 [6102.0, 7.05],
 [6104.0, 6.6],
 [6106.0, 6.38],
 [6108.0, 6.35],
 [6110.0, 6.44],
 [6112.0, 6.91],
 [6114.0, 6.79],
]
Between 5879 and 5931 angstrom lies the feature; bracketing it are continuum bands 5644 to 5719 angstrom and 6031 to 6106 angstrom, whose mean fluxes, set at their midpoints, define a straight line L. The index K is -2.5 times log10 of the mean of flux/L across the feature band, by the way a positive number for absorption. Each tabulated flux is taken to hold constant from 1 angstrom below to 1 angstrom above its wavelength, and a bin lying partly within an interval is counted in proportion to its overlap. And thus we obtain 0.13 mag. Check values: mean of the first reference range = 6.59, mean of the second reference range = 6.79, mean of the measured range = 5.96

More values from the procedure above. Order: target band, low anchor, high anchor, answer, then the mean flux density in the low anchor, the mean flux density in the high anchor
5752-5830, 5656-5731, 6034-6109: -0.04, 6.58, 6.76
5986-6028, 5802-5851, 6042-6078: 0.07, 6.94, 6.83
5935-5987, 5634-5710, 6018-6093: 0.03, 6.57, 6.67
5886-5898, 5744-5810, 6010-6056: 0.38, 6.8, 6.64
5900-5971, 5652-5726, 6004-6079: 0.03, 6.58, 6.66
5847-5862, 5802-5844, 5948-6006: 0.04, 6.93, 6.47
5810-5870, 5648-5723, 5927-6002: -0.04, 6.59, 6.46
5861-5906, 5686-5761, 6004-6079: 0.12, 6.56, 6.66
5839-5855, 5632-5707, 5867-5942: -0.12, 6.59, 6.09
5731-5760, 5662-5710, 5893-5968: -0.03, 6.63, 6.31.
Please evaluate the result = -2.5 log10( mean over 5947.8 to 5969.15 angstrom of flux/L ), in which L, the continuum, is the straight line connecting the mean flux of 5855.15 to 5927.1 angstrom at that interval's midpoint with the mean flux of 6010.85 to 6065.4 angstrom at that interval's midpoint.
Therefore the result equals -0.03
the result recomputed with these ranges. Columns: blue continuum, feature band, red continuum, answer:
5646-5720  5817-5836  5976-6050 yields -0.023 mag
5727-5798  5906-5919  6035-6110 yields 0.090 mag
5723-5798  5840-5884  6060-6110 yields 0.031 mag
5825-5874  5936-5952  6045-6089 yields 0.036 mag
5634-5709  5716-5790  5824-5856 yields -0.007 mag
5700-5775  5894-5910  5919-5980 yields 0.108 mag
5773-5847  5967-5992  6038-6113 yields 0.054 mag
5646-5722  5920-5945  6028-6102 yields 0.037 mag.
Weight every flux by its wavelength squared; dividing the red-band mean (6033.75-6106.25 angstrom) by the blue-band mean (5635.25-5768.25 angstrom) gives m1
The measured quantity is 1.2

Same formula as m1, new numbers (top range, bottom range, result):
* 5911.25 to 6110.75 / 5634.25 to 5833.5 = 1.08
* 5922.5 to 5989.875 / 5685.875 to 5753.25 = 1.07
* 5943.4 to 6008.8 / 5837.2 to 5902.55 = 1.08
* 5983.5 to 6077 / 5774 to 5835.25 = 1.05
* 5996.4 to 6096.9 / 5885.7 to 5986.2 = 1.10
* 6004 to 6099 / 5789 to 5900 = 1.10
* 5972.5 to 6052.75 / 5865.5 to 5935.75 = 1.11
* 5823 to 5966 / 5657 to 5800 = 1.01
